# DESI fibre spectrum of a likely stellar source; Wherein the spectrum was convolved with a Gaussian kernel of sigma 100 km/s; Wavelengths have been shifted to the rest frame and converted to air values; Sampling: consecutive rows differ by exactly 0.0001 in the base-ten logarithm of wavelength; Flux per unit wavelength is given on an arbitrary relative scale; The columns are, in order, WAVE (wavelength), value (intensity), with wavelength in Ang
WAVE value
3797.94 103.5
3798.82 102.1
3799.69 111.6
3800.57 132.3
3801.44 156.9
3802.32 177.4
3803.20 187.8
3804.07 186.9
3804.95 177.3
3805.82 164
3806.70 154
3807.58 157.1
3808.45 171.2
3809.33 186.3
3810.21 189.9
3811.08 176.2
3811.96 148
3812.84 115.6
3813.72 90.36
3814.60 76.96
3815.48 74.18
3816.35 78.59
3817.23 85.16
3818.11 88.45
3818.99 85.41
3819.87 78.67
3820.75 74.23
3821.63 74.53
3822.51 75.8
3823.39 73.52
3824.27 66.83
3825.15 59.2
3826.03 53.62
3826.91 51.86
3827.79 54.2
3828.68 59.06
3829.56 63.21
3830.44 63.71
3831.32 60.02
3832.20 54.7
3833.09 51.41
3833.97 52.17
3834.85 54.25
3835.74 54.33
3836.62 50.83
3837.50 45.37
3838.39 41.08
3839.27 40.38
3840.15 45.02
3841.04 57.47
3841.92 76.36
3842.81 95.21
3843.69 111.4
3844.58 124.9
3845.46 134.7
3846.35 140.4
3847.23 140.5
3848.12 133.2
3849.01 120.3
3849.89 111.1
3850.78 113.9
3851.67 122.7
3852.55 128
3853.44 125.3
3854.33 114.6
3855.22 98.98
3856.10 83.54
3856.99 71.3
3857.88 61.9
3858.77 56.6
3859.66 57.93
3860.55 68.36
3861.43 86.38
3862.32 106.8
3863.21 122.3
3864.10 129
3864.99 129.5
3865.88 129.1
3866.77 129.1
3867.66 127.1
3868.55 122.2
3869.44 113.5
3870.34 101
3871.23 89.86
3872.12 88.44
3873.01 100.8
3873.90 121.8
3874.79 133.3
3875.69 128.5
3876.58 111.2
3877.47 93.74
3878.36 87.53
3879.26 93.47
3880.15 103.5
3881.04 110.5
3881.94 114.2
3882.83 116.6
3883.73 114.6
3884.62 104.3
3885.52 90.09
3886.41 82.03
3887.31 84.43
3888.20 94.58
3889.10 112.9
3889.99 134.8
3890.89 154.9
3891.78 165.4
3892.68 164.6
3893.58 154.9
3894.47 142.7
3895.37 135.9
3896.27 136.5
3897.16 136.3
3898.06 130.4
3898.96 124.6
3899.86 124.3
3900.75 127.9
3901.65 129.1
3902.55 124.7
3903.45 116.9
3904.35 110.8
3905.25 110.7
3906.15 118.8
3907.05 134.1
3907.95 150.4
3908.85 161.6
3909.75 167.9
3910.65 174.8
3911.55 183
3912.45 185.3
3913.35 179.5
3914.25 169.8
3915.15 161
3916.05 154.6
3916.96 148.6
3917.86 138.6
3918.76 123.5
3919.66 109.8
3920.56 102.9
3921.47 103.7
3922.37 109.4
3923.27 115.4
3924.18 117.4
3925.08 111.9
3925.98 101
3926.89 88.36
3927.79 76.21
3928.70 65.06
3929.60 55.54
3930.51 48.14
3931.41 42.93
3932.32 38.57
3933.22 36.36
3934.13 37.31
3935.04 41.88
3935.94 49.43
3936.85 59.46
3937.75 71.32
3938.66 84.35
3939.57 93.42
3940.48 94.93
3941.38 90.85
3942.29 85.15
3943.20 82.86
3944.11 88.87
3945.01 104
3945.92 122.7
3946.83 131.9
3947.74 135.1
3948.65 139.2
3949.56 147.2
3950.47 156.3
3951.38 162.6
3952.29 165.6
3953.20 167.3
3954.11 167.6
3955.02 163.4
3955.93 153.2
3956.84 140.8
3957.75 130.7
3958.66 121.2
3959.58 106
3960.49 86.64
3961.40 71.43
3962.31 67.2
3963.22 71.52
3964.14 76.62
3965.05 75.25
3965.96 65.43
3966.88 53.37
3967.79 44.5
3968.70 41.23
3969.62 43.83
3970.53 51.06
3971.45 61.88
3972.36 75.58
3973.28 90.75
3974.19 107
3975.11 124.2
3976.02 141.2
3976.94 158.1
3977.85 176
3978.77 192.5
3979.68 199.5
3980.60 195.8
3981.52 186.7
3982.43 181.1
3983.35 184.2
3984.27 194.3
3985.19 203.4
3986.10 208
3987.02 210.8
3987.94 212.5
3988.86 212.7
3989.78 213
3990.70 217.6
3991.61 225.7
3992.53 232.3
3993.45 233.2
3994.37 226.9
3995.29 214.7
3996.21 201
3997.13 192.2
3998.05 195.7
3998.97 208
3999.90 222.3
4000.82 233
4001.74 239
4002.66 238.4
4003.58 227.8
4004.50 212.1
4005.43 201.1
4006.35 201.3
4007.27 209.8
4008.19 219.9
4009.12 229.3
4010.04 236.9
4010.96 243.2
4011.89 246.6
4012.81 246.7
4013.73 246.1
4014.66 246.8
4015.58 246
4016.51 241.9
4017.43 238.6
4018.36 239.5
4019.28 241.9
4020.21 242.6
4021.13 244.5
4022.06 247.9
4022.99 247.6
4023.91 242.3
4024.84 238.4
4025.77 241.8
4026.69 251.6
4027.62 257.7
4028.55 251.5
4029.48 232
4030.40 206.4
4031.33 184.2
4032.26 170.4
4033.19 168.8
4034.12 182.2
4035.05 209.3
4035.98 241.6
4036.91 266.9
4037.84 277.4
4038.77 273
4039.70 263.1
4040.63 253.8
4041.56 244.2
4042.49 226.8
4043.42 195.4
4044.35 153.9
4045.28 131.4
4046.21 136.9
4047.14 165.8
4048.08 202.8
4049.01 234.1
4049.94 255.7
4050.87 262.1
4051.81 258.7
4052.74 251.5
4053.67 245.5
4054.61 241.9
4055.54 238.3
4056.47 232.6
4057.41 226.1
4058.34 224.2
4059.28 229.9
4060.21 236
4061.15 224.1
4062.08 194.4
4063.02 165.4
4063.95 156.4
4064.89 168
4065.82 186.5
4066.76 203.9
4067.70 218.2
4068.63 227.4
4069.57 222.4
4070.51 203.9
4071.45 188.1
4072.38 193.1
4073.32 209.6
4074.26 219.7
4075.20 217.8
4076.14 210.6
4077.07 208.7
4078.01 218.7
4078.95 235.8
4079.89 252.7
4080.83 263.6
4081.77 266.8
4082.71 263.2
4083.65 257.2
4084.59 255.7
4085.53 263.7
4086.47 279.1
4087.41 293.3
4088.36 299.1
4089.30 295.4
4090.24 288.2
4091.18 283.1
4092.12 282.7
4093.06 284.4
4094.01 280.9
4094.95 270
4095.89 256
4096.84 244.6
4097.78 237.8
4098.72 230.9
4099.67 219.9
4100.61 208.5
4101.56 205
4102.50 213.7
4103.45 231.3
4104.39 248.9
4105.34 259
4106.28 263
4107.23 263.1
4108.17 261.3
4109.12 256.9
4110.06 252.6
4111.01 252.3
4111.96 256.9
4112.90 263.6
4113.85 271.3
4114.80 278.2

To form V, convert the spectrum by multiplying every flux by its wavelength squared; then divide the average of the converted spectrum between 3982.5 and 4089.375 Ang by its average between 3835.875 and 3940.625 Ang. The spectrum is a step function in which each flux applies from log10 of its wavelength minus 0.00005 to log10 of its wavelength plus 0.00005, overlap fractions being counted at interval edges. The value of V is 2.24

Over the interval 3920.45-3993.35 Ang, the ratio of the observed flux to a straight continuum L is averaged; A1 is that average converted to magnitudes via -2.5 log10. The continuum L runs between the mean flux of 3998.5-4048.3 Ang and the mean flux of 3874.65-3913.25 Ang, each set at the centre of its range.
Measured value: 0.44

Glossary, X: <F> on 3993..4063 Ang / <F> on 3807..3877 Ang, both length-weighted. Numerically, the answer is 2.37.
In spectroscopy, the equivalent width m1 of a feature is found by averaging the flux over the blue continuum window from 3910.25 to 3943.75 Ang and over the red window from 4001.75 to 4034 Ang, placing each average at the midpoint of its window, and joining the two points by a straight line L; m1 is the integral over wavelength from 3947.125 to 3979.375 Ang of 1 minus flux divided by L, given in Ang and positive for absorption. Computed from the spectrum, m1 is 7.9 Ang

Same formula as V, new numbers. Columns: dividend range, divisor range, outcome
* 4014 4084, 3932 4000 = 1.74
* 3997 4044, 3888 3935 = 2.01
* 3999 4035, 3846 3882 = 2.30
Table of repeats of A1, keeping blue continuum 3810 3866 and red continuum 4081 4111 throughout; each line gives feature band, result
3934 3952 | 0.492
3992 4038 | -0.117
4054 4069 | 0.119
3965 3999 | 0.160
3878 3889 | 0.177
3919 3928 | 0.346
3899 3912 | -0.041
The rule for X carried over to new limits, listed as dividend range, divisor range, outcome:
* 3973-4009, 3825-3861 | 2.47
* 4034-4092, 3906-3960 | 1.98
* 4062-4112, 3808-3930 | 2.22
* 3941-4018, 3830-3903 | 1.59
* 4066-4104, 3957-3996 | 1.69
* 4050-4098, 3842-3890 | 2.22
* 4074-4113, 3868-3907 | 2.15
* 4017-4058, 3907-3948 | 2.13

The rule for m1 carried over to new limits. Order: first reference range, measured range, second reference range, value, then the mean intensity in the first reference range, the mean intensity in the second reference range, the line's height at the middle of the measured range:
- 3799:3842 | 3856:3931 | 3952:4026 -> 8.4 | 96.1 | 180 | 132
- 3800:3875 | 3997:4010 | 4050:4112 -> -1.5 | 101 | 239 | 195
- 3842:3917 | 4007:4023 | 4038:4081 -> -3.9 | 121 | 217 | 193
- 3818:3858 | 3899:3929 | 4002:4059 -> 1.8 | 81.4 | 228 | 139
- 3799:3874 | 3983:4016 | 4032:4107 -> -4.8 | 101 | 231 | 192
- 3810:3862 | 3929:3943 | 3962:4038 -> 8.2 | 85.1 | 193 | 151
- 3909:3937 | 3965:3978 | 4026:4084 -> 5.6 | 107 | 220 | 149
